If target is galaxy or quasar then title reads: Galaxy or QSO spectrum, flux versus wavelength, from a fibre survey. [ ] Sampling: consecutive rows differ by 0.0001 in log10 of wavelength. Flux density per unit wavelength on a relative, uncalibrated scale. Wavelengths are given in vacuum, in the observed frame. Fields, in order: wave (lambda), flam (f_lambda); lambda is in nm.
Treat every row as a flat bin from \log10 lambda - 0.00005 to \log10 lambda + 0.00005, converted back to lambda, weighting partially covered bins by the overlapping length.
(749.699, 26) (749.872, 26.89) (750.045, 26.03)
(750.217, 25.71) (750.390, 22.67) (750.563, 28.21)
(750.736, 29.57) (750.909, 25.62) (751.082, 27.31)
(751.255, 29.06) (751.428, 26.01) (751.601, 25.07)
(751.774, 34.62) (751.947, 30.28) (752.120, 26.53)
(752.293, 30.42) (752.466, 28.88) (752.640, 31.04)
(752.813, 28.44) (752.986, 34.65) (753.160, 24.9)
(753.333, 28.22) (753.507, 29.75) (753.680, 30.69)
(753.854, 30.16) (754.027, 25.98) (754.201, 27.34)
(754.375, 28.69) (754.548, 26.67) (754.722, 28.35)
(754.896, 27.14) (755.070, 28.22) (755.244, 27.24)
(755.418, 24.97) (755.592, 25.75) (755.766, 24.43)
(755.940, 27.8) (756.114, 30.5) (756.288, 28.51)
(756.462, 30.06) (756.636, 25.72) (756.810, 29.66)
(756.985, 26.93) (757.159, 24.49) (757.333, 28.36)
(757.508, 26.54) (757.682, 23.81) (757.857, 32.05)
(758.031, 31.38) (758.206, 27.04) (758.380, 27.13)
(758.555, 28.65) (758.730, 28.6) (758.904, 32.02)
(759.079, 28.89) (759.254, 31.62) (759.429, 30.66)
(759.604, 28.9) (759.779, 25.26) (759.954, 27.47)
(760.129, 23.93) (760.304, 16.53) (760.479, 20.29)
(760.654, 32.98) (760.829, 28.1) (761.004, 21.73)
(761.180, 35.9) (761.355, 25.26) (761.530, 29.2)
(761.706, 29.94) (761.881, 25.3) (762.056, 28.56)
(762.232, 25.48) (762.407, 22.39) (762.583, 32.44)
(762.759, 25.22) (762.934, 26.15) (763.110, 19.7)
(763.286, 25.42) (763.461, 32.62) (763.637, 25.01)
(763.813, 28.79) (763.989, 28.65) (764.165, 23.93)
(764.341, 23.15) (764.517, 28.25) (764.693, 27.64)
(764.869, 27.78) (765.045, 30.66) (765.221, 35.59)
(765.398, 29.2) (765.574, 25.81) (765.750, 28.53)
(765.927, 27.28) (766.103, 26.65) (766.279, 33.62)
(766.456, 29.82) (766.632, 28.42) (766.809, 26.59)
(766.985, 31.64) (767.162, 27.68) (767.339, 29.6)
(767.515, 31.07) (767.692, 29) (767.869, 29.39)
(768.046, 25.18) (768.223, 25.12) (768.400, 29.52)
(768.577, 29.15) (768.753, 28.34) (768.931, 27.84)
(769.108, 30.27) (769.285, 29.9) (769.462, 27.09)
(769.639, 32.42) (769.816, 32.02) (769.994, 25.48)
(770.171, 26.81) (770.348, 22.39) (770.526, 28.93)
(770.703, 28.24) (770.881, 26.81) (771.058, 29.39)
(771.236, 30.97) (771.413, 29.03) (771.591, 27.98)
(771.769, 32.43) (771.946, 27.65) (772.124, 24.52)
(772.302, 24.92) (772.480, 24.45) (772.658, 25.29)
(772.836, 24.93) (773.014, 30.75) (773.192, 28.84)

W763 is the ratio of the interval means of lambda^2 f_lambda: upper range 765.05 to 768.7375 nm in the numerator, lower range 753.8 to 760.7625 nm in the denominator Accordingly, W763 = 1.08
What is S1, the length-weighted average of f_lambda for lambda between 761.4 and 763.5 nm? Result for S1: 26.7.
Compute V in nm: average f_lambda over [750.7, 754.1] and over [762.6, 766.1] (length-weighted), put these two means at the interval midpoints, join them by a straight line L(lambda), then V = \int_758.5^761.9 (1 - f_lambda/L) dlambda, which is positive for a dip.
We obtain 0.04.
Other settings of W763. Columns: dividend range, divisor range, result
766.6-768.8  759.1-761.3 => 1.08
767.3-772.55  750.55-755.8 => 1.04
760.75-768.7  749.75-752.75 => 1.04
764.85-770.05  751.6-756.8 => 1.06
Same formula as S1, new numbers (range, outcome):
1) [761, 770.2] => 28.1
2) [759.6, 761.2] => 25.5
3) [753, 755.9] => 27.6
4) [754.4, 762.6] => 27.5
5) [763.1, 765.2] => 27.4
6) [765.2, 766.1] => 28.5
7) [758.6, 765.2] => 27.2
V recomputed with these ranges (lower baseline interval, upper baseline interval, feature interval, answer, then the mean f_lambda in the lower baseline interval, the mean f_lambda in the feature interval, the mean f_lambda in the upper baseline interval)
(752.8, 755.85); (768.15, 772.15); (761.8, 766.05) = 0.15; 27.9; 27.2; 28.4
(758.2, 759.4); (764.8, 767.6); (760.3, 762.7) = 0.19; 29.4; 27.1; 29.4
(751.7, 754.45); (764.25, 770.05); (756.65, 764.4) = 0.50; 29.4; 27.2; 28.8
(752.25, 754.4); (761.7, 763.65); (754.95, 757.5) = 0.09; 29.1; 27.3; 26.4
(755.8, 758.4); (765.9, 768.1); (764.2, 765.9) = 0.03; 28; 28.3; 29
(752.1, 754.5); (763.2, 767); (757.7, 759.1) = -0.02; 29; 29.2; 28.4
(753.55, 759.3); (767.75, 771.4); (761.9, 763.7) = 0.12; 28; 26.3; 28.3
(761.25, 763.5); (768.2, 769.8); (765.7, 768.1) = -0.05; 26.7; 28.9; 29.2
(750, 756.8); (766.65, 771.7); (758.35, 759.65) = -0.07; 28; 29.7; 28.5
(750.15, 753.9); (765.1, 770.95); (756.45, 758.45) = 0.06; 28.5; 27.7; 28.7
